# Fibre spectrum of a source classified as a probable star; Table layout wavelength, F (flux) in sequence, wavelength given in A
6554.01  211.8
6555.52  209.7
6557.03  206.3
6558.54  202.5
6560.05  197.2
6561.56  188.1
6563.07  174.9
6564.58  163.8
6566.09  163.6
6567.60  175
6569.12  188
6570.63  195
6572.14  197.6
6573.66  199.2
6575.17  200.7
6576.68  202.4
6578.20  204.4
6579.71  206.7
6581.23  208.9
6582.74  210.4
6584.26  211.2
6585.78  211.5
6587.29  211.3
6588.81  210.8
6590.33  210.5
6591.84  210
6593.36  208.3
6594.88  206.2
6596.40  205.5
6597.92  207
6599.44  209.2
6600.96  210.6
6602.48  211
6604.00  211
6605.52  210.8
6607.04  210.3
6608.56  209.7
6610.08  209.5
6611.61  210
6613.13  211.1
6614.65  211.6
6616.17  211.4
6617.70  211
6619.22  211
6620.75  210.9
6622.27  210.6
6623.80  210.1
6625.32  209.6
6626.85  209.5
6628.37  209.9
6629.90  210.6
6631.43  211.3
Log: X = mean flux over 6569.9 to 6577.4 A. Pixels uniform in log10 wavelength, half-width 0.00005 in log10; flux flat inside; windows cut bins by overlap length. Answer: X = 199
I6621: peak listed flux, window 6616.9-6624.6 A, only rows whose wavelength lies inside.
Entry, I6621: 211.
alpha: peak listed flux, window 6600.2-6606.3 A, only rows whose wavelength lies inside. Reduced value 211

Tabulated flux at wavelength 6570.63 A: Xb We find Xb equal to 195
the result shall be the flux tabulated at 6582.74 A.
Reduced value 210.4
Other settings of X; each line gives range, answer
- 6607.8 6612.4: 210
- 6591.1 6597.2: 207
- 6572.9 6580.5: 203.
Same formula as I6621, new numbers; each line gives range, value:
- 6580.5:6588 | 211.5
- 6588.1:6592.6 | 210.8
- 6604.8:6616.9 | 211.6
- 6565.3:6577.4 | 202.4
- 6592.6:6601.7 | 210.6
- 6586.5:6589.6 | 211.3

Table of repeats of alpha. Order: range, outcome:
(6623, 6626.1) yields 210.1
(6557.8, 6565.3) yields 202.5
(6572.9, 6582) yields 208.9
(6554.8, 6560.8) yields 209.7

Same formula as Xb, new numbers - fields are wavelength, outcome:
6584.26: 211.2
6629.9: 210.6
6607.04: 210.3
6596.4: 205.5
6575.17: 200.7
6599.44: 209.2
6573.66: 199.2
